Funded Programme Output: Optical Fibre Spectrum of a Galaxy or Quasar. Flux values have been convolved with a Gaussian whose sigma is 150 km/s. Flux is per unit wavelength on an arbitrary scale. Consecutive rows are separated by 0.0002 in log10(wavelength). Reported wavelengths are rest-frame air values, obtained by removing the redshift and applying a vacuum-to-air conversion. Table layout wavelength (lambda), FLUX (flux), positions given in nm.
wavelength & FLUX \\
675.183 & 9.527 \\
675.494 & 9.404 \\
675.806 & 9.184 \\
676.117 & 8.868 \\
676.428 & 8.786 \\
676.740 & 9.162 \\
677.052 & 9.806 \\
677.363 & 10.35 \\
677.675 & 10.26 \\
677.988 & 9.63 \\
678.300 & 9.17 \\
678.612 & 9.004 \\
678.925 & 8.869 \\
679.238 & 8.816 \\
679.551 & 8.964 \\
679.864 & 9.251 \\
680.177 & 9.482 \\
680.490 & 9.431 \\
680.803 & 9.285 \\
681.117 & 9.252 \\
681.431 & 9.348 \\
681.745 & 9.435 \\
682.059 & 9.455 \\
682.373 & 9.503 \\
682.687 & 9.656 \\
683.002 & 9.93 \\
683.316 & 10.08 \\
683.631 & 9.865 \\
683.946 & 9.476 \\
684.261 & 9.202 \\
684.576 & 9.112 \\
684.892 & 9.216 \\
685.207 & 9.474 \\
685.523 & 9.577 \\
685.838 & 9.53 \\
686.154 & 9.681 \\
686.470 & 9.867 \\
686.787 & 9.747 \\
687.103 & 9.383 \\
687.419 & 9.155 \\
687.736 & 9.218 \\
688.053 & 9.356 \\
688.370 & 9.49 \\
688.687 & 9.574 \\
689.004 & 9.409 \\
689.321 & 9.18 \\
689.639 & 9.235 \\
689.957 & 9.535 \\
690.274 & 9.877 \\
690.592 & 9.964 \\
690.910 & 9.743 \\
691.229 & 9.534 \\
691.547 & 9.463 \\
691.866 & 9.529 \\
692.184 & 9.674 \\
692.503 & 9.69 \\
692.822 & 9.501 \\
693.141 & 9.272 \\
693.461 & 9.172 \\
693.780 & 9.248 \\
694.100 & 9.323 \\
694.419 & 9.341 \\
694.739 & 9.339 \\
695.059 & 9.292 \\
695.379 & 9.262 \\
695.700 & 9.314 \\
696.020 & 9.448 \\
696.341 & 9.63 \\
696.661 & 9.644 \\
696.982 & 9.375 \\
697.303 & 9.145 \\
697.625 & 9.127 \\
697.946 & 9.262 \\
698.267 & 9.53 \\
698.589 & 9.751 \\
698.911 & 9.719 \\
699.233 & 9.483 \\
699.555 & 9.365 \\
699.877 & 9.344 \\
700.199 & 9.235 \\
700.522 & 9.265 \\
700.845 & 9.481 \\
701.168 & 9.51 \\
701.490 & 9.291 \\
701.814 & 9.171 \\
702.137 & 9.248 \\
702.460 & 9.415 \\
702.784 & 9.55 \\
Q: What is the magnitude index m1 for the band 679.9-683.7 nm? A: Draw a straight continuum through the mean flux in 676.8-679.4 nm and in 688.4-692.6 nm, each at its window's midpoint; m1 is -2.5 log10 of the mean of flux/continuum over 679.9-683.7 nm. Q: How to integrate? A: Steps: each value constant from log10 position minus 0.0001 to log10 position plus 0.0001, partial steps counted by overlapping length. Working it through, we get 0.00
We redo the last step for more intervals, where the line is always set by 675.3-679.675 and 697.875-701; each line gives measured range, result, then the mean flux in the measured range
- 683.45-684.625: -0.01 mag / 9.45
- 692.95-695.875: 0.01 mag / 9.29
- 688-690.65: -0.01 mag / 9.5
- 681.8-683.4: -0.04 mag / 9.69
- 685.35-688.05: -0.02 mag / 9.51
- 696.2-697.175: -0.01 mag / 9.54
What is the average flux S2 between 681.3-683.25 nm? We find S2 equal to 9.58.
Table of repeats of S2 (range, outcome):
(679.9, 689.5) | 9.48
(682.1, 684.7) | 9.6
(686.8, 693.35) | 9.49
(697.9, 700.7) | 9.45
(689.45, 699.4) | 9.46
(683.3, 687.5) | 9.51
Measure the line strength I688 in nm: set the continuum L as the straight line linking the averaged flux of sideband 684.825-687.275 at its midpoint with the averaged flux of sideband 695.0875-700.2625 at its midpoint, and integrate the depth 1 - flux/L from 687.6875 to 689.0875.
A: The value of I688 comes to 0.02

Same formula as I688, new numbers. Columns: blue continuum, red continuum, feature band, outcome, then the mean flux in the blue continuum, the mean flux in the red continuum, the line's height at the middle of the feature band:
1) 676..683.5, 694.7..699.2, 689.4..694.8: -0.044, 9.41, 9.42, 9.42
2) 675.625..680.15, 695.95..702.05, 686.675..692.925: -0.102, 9.3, 9.41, 9.36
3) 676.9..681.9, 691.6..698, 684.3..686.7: -0.025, 9.4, 9.38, 9.39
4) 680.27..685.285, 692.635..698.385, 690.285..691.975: -0.050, 9.48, 9.35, 9.39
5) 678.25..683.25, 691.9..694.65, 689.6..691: -0.047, 9.32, 9.41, 9.39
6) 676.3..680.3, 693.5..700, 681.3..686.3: -0.091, 9.35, 9.39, 9.36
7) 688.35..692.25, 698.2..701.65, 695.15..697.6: 0.027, 9.56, 9.45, 9.49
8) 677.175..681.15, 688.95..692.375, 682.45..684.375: -0.053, 9.37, 9.56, 9.44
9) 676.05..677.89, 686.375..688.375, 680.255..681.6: 0.026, 9.57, 9.44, 9.52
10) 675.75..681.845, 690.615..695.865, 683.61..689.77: -0.032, 9.32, 9.43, 9.38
